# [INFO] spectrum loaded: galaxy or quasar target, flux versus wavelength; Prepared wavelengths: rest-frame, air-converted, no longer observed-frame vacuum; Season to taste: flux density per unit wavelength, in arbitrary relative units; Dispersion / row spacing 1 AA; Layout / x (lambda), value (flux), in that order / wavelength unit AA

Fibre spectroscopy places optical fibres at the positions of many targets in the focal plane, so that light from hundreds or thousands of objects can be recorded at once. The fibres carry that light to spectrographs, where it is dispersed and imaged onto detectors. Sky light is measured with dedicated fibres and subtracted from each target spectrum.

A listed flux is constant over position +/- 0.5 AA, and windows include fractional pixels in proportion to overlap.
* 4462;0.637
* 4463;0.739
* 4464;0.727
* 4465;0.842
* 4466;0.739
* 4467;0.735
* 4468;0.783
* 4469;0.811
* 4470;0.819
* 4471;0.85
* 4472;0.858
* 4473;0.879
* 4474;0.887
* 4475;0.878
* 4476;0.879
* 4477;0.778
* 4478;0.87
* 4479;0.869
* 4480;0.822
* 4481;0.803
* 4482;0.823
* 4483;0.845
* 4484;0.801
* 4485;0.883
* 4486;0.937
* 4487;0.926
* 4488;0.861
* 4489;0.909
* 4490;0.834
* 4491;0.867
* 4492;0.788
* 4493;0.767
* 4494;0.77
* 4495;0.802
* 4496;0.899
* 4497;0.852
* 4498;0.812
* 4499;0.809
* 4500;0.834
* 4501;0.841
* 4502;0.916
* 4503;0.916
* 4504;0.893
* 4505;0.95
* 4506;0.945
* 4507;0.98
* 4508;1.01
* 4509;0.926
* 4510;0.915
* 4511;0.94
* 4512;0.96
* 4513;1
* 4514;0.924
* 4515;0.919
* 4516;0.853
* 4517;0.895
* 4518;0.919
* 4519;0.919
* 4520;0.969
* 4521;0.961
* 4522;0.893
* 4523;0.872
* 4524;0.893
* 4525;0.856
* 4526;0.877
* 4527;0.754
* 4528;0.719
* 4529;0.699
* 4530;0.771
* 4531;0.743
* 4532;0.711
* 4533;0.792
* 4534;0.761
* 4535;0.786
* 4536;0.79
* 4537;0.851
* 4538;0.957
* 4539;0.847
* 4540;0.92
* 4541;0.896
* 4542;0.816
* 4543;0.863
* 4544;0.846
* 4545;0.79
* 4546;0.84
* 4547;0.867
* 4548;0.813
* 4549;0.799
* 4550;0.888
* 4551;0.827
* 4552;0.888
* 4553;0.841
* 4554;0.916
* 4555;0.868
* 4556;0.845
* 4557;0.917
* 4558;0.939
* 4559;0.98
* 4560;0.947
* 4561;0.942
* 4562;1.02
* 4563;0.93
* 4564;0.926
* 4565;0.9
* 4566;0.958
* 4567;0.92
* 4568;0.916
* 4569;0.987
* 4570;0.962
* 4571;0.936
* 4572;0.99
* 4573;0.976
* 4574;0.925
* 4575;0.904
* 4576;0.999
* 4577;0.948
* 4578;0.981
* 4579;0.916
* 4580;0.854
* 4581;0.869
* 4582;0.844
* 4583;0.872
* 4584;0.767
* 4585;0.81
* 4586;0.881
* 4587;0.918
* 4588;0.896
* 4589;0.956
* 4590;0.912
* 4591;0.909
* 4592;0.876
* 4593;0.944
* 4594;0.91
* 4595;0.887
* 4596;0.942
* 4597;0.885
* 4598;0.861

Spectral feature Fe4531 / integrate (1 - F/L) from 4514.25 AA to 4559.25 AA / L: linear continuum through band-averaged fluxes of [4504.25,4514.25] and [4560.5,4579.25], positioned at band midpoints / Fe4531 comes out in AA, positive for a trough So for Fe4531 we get 4.72 AA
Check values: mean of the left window 0.954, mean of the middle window 0.852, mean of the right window 0.95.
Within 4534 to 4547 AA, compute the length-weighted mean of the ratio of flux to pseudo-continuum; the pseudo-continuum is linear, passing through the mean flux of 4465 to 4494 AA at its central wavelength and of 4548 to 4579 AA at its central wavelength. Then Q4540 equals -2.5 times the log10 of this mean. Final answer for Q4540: 0.07 mag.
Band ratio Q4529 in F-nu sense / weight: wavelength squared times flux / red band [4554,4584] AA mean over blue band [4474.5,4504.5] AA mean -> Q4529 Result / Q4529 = 1.13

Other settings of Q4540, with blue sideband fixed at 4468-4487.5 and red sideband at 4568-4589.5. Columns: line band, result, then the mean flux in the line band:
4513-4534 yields 0.04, 0.849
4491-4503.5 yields 0.04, 0.835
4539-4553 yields 0.05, 0.85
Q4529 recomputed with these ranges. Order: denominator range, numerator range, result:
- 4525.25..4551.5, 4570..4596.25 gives 1.14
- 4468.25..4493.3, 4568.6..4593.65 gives 1.12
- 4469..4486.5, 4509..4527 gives 1.09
